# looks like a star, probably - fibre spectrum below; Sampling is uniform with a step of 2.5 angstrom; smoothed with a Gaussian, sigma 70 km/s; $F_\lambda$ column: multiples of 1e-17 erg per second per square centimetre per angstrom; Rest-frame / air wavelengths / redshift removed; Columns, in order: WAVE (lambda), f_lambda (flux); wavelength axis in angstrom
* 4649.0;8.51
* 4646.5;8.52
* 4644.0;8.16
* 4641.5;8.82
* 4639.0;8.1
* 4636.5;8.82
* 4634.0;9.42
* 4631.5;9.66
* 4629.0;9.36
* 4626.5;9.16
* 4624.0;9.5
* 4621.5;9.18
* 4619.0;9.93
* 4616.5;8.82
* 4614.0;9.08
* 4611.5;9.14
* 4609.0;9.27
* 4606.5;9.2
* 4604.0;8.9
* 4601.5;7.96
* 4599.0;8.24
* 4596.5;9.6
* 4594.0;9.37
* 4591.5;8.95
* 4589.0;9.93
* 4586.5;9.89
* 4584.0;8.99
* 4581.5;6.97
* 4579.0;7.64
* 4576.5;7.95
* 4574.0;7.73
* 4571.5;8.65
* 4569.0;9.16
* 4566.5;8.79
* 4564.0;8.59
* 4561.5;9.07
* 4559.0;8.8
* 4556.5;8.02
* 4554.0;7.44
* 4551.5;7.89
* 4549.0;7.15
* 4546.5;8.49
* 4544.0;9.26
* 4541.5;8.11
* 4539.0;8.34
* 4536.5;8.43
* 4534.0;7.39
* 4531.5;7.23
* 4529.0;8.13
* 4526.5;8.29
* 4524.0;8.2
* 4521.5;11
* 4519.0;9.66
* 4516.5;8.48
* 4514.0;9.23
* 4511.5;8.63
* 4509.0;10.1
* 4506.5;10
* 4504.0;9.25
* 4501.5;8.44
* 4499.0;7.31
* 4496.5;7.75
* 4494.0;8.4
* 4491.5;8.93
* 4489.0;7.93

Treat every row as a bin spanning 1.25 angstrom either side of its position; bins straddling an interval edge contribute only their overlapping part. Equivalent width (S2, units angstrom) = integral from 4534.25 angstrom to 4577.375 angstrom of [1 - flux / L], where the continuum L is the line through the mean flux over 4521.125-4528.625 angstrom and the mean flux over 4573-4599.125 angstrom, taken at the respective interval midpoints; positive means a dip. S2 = 2.1 angstrom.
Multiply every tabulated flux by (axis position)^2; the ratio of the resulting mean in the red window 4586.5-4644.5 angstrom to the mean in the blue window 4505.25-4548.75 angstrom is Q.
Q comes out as 1.08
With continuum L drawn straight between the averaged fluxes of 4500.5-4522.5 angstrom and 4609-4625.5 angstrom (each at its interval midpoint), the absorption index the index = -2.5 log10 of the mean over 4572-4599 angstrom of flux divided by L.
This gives 0.08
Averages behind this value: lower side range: 9.41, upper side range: 9.27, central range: 8.68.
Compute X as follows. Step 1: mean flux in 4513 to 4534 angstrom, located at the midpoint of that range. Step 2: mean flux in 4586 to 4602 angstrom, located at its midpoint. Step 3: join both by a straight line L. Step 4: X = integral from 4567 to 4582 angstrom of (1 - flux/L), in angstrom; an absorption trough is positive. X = 1.5 angstrom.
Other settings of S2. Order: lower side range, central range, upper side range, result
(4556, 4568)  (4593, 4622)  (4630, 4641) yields -0.5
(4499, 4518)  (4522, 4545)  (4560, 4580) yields 1.5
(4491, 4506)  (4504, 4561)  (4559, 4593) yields -0.5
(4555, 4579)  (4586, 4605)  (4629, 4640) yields -0.8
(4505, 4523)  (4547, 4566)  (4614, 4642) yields 2.5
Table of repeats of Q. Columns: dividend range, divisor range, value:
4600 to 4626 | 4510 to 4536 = 1.10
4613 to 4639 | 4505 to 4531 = 1.06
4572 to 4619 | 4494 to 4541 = 1.05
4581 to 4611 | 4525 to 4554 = 1.15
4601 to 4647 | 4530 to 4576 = 1.13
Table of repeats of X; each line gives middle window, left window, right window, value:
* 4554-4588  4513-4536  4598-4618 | 1.1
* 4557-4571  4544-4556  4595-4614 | -1.1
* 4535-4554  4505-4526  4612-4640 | 2.3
